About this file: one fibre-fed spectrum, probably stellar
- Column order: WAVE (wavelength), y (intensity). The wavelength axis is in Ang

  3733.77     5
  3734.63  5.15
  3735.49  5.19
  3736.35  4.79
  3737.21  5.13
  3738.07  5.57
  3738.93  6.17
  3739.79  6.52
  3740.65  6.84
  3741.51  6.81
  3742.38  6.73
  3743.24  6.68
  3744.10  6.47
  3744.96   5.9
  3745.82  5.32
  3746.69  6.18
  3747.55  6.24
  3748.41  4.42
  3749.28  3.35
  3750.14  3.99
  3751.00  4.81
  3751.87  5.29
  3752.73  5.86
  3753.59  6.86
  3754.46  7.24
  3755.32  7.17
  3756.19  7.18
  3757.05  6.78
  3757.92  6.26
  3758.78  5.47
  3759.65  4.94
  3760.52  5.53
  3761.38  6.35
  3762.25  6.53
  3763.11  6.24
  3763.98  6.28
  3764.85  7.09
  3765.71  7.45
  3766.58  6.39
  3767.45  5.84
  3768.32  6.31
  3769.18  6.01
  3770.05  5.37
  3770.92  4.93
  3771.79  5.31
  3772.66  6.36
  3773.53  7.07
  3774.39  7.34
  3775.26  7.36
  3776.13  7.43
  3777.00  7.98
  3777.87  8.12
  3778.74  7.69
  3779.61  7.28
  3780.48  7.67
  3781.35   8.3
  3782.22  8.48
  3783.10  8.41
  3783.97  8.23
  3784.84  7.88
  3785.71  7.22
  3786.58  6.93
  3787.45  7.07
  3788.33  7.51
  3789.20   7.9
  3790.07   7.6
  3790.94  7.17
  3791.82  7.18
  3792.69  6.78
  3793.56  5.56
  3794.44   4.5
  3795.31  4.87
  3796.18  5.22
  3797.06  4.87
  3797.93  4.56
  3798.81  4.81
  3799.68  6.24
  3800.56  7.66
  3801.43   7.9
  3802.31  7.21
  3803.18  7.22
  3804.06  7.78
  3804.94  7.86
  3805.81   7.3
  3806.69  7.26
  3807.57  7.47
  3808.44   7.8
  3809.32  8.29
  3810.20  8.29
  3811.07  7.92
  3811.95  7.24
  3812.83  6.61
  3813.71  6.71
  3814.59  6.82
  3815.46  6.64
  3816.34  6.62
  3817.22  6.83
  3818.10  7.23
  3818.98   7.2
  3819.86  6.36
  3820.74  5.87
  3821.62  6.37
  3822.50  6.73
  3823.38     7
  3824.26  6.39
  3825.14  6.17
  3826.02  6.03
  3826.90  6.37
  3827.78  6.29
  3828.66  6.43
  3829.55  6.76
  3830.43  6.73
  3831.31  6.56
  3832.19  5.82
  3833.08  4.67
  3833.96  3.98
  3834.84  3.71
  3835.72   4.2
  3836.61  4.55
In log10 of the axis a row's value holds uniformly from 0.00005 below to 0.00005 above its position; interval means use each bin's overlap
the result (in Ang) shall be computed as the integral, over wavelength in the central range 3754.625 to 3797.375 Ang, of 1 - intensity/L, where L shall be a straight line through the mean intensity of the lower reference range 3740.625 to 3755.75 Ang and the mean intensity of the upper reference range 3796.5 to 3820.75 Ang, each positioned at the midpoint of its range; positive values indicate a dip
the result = -2.4 Ang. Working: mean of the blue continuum 5.87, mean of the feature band 6.73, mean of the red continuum 6.96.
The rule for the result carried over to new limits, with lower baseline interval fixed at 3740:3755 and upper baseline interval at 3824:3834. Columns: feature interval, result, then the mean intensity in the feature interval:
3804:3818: -2.99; 7.33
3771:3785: -3.65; 7.48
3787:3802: -0.85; 6.32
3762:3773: -0.47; 6.15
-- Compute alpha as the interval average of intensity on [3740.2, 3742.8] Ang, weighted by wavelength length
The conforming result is 6.78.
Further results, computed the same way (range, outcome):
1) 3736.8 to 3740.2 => 5.85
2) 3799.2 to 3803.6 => 7.23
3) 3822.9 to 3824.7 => 6.7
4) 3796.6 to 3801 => 5.63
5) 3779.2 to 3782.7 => 7.93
